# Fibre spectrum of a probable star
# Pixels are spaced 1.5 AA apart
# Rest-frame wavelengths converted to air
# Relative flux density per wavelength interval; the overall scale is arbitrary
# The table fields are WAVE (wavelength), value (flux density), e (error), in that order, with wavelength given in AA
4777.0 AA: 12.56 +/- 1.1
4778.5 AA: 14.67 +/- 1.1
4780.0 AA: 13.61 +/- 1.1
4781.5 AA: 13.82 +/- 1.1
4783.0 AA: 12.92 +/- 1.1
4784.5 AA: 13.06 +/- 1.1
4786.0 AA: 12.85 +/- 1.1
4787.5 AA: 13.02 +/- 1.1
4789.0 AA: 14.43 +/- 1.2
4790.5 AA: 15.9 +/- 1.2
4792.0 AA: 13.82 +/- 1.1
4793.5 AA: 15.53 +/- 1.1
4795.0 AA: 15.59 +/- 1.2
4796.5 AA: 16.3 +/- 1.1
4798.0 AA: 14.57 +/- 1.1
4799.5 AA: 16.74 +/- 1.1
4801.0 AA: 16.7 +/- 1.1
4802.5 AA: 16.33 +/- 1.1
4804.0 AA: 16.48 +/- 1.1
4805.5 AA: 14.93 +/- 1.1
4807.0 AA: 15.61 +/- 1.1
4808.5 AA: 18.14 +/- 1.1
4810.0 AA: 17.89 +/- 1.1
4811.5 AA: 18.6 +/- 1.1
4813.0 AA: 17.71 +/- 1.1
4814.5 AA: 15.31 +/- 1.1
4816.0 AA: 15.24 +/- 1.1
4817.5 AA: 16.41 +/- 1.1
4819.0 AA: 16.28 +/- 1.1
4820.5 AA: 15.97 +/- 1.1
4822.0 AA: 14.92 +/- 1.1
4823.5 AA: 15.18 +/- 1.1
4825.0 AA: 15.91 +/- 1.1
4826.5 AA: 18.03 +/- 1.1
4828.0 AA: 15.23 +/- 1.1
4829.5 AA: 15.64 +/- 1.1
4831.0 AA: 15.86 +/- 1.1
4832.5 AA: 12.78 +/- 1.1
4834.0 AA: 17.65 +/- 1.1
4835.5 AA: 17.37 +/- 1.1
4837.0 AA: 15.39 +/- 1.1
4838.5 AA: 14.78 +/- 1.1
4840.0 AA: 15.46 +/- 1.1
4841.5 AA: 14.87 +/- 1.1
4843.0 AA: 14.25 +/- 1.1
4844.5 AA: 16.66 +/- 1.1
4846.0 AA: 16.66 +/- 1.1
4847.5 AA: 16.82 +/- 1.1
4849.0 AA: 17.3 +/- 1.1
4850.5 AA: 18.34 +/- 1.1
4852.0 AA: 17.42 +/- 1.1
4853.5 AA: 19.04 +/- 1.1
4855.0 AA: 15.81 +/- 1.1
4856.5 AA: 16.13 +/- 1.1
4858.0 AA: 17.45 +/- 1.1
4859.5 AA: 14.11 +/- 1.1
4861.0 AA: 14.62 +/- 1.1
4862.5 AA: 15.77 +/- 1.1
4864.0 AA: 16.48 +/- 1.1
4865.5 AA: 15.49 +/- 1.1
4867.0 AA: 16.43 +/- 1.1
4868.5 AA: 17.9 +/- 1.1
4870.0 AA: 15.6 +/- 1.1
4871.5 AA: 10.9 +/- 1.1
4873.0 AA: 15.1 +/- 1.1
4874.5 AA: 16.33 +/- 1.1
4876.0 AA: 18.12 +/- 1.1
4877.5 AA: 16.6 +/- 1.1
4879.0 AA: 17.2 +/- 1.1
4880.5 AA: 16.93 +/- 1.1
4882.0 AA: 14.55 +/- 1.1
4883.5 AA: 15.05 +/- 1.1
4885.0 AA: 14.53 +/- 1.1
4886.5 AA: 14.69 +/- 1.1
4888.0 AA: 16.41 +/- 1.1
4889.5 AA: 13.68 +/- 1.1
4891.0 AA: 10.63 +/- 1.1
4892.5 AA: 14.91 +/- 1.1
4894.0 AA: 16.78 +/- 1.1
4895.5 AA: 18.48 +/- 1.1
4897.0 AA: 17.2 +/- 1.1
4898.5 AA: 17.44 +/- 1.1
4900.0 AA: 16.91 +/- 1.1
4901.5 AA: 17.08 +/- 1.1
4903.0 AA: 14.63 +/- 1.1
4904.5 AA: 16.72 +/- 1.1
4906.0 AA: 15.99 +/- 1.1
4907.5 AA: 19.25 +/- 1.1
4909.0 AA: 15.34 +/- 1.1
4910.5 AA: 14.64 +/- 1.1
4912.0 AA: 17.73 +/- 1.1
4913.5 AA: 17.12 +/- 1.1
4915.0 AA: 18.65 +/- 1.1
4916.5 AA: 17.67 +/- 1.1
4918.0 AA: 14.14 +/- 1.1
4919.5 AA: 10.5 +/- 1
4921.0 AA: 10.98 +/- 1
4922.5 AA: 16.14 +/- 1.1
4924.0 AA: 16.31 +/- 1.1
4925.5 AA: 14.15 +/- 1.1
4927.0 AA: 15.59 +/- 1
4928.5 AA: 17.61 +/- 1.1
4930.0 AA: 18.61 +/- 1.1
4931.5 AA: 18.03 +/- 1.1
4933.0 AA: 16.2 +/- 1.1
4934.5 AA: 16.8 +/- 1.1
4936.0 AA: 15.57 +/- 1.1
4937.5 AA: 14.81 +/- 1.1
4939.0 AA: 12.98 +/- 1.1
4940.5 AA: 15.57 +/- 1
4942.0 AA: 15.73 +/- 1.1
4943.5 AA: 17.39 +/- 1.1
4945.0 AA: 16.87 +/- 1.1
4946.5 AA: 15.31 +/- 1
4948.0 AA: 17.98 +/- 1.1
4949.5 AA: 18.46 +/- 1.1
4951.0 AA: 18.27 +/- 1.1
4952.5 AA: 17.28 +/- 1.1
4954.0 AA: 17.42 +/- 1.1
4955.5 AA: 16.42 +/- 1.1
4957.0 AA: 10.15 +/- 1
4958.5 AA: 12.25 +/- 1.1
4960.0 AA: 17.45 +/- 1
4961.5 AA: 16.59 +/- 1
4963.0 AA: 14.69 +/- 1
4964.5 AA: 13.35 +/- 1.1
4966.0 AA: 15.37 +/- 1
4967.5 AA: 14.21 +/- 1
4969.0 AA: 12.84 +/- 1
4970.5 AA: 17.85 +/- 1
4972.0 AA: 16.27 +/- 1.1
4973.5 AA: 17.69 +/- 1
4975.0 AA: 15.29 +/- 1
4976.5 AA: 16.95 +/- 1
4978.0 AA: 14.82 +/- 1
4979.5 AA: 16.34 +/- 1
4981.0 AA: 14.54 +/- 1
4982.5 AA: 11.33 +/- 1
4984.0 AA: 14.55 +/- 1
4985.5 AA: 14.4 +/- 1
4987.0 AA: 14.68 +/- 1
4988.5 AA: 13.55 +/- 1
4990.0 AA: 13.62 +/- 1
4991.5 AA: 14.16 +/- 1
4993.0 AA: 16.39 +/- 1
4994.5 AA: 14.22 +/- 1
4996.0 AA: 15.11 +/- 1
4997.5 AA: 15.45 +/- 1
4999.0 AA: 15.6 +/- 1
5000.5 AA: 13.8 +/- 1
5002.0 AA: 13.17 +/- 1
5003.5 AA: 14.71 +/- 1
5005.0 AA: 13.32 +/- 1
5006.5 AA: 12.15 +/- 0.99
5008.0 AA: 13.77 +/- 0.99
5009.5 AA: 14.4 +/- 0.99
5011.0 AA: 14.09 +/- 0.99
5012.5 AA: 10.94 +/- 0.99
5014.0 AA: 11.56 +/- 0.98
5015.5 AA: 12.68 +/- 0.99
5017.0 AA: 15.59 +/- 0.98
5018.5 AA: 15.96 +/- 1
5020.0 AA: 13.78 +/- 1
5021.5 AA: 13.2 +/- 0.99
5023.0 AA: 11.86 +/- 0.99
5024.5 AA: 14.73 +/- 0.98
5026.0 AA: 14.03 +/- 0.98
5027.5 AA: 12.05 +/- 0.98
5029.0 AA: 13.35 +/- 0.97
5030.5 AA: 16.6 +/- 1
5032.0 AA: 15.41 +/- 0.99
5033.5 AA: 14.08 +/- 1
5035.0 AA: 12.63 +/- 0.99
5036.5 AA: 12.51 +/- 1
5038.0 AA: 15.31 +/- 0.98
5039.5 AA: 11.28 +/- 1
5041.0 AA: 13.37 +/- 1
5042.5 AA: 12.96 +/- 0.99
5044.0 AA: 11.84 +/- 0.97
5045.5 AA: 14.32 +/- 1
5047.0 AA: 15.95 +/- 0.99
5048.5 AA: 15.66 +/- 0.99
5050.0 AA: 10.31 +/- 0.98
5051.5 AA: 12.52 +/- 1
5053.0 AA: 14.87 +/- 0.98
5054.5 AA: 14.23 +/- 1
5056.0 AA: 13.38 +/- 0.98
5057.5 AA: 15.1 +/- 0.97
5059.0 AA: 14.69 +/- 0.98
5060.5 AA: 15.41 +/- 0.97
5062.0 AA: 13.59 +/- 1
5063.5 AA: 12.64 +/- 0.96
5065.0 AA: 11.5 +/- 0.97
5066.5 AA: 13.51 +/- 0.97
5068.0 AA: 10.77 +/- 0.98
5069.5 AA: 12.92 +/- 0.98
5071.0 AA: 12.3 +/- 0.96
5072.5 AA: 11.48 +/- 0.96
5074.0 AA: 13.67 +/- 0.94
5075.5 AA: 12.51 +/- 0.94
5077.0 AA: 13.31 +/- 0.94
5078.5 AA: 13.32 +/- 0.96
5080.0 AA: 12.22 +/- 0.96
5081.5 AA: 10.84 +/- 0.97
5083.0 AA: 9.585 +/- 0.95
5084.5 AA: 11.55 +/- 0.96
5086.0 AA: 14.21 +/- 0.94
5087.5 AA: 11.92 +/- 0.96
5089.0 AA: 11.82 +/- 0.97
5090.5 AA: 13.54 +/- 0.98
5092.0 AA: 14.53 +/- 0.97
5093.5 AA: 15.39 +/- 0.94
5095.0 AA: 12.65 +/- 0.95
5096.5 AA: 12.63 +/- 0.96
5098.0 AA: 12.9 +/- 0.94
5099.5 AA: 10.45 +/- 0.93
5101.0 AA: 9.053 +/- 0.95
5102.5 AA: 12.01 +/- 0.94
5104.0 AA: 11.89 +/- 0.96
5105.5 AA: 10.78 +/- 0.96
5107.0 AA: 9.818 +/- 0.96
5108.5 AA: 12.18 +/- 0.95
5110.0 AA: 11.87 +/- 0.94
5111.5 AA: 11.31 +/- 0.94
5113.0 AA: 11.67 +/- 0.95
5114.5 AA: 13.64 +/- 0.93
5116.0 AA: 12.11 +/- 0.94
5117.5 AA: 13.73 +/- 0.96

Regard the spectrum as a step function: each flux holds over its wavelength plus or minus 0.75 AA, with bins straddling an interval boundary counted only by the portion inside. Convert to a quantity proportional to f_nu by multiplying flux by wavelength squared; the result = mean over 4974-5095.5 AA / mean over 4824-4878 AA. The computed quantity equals 0.91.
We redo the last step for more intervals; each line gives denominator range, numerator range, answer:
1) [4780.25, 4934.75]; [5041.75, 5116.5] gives 0.87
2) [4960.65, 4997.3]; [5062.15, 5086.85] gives 0.85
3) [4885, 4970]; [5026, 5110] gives 0.86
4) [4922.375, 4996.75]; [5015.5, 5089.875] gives 0.89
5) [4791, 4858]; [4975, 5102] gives 0.91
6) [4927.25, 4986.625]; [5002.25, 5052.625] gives 0.89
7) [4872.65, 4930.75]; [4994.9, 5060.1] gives 0.91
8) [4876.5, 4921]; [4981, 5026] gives 0.92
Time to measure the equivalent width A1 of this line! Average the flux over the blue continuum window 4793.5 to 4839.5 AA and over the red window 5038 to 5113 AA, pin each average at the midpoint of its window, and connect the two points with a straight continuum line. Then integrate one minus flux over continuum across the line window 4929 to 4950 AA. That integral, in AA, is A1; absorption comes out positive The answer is -2.85 AA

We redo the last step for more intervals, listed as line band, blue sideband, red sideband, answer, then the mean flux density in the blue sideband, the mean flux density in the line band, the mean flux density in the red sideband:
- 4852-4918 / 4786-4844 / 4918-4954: -0.9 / 15.8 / 16.1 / 16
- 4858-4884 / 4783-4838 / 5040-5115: -1.3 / 15.7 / 15.8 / 12.7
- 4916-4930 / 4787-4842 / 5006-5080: -0.2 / 15.9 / 14.9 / 13.4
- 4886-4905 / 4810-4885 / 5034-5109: -0.6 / 16.1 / 15.8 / 12.8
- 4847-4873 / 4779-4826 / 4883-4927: -1.0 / 15.5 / 16.2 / 15.6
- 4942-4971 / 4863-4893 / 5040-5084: -2.8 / 15.4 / 15.8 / 13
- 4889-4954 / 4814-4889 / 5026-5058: -4.4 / 15.9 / 16.1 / 13.7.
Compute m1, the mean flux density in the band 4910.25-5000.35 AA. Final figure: 15.5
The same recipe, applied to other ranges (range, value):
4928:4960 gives 16.2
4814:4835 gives 15.8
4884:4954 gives 16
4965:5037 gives 14.3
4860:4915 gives 16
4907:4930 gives 15.8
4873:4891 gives 15.6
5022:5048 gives 13.7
